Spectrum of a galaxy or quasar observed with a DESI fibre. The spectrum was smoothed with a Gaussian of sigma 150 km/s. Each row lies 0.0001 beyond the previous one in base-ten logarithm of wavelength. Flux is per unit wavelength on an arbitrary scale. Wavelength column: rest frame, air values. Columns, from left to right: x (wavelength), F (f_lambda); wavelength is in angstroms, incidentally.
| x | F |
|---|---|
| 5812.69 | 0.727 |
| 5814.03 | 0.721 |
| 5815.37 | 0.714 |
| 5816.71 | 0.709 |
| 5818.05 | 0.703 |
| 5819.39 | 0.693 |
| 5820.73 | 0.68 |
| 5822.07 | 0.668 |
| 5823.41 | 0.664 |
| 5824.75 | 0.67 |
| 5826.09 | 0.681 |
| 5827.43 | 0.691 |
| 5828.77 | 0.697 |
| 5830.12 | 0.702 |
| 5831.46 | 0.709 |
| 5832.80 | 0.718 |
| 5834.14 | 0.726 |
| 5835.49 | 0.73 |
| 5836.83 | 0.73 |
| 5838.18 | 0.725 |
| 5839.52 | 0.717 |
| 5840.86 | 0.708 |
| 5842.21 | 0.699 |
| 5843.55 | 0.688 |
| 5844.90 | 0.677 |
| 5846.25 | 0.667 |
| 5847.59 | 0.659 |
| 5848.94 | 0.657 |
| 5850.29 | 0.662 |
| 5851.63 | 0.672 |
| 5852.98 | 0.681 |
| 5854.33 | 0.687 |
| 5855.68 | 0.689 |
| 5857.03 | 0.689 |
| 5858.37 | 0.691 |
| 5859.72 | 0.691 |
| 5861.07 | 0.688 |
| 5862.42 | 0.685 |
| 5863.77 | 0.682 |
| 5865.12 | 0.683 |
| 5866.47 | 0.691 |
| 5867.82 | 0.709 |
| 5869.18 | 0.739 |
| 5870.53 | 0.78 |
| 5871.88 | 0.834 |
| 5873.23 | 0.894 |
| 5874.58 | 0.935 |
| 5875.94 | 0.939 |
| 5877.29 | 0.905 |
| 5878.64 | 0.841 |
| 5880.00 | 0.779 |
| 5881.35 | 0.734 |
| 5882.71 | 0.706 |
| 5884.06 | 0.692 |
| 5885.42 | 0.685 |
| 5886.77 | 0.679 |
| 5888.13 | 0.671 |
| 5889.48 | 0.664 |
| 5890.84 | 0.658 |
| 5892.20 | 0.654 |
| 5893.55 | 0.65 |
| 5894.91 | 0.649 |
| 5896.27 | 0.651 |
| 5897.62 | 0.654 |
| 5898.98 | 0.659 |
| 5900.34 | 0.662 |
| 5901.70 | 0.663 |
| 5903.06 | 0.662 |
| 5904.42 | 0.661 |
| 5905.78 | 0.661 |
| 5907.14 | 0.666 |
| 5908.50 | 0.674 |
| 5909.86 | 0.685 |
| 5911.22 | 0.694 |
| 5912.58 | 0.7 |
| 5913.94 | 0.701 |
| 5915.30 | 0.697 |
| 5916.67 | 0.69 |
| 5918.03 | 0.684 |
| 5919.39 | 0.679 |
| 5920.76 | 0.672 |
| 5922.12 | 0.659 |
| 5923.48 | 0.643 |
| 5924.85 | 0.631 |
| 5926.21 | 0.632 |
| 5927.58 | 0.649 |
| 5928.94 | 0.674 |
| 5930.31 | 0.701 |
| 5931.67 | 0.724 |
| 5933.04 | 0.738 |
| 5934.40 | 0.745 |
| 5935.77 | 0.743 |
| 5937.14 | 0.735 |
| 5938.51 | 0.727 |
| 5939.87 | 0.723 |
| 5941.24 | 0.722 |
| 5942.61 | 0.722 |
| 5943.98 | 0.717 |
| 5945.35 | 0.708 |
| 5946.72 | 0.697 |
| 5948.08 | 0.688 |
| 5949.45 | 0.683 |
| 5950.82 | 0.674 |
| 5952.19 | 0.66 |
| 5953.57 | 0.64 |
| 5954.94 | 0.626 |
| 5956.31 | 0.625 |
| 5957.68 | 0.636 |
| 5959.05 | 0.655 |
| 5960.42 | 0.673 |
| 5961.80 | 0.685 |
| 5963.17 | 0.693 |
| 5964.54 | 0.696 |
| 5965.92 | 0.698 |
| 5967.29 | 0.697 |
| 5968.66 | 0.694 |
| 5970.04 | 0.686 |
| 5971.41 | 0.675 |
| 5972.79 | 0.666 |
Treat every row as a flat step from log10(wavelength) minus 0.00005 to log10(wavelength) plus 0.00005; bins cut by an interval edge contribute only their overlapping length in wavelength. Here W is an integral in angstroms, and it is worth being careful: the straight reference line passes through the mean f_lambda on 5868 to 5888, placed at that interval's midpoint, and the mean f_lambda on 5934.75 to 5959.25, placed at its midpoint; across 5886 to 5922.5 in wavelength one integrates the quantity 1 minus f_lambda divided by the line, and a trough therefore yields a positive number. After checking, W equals 3.9 angstroms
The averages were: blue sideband 0.79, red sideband 0.689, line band 0.671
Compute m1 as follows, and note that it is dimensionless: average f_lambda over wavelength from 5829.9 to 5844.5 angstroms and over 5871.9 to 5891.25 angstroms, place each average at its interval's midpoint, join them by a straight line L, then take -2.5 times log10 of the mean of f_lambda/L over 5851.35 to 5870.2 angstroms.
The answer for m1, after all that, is 0.08 mag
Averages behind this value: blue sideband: 0.714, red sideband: 0.774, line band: 0.693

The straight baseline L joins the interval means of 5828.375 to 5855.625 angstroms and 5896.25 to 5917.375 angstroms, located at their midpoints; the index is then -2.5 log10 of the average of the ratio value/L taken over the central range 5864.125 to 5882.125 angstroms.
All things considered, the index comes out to -0.17 mag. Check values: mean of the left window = 0.695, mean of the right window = 0.675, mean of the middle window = 0.802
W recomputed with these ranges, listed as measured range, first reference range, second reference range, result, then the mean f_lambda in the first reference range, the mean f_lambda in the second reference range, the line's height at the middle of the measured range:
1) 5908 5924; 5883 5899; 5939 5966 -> -0.2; 0.665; 0.681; 0.672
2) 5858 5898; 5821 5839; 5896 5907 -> -3.4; 0.701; 0.66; 0.673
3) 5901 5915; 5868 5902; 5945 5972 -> 0.8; 0.735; 0.674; 0.716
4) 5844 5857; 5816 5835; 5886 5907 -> 0.2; 0.694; 0.66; 0.682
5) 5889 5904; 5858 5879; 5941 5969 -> 1.8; 0.774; 0.68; 0.744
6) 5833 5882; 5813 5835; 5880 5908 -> -3.4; 0.697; 0.672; 0.685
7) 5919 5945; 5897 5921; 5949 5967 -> -1.0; 0.676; 0.665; 0.671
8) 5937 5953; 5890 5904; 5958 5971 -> -0.6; 0.656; 0.685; 0.677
